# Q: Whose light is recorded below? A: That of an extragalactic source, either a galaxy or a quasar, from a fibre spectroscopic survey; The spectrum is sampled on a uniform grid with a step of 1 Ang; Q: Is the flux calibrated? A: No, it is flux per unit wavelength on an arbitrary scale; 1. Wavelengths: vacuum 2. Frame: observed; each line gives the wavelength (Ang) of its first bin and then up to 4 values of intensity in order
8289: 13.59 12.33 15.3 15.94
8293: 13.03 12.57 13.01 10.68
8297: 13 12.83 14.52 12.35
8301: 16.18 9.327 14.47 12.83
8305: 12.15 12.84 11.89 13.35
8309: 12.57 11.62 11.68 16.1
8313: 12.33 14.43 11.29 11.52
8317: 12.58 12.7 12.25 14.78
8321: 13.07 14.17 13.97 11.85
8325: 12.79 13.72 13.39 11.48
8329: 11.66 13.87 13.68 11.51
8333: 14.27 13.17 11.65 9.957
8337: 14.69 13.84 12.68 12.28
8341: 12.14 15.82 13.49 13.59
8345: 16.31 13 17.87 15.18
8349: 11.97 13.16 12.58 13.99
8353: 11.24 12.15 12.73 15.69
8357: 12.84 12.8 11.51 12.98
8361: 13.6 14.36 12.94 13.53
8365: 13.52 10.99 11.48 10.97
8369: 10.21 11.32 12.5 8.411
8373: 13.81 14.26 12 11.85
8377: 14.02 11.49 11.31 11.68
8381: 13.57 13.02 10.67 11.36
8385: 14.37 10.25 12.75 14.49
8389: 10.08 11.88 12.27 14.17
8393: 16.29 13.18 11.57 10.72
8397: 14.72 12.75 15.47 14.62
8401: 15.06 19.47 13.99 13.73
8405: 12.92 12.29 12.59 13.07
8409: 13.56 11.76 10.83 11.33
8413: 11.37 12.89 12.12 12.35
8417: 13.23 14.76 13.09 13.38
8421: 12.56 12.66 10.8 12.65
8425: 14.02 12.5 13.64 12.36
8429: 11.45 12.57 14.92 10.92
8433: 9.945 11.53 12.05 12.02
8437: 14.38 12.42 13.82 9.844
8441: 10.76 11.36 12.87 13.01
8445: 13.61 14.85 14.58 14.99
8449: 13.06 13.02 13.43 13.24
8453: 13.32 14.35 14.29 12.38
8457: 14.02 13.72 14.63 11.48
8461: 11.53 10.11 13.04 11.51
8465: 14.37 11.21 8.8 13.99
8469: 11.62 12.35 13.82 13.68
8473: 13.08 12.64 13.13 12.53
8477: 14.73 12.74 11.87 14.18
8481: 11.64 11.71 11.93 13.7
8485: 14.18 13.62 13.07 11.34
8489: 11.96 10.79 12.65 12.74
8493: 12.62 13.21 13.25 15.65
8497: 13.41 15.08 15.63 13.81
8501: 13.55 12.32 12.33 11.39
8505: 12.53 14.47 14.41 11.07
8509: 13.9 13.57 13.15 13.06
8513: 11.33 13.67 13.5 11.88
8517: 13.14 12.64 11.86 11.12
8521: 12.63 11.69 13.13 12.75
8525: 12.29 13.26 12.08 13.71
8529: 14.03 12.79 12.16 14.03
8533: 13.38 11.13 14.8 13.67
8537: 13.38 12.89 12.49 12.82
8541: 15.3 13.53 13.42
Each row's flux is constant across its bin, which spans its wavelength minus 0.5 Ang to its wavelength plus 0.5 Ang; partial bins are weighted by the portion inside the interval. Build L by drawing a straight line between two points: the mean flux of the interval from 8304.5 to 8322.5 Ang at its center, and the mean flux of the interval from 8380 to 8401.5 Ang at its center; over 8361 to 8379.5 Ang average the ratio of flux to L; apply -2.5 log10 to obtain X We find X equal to 0.06 mag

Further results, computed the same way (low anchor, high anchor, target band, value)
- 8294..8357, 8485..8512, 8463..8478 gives 0.04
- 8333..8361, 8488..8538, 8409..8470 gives 0.04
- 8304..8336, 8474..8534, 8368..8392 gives 0.07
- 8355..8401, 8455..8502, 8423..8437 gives 0.04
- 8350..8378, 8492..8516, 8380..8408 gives -0.05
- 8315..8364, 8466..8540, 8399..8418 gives -0.02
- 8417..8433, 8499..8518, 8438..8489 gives 0.00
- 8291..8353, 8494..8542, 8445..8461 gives -0.04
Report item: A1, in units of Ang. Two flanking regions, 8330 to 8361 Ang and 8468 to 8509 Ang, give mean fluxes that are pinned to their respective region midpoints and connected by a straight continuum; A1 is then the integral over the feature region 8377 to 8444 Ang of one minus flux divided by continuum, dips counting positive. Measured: 2.4 Ang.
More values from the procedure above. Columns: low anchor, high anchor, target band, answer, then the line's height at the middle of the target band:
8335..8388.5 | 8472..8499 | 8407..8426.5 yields 0.5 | 12.9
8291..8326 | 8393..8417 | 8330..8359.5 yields -0.5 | 13.1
